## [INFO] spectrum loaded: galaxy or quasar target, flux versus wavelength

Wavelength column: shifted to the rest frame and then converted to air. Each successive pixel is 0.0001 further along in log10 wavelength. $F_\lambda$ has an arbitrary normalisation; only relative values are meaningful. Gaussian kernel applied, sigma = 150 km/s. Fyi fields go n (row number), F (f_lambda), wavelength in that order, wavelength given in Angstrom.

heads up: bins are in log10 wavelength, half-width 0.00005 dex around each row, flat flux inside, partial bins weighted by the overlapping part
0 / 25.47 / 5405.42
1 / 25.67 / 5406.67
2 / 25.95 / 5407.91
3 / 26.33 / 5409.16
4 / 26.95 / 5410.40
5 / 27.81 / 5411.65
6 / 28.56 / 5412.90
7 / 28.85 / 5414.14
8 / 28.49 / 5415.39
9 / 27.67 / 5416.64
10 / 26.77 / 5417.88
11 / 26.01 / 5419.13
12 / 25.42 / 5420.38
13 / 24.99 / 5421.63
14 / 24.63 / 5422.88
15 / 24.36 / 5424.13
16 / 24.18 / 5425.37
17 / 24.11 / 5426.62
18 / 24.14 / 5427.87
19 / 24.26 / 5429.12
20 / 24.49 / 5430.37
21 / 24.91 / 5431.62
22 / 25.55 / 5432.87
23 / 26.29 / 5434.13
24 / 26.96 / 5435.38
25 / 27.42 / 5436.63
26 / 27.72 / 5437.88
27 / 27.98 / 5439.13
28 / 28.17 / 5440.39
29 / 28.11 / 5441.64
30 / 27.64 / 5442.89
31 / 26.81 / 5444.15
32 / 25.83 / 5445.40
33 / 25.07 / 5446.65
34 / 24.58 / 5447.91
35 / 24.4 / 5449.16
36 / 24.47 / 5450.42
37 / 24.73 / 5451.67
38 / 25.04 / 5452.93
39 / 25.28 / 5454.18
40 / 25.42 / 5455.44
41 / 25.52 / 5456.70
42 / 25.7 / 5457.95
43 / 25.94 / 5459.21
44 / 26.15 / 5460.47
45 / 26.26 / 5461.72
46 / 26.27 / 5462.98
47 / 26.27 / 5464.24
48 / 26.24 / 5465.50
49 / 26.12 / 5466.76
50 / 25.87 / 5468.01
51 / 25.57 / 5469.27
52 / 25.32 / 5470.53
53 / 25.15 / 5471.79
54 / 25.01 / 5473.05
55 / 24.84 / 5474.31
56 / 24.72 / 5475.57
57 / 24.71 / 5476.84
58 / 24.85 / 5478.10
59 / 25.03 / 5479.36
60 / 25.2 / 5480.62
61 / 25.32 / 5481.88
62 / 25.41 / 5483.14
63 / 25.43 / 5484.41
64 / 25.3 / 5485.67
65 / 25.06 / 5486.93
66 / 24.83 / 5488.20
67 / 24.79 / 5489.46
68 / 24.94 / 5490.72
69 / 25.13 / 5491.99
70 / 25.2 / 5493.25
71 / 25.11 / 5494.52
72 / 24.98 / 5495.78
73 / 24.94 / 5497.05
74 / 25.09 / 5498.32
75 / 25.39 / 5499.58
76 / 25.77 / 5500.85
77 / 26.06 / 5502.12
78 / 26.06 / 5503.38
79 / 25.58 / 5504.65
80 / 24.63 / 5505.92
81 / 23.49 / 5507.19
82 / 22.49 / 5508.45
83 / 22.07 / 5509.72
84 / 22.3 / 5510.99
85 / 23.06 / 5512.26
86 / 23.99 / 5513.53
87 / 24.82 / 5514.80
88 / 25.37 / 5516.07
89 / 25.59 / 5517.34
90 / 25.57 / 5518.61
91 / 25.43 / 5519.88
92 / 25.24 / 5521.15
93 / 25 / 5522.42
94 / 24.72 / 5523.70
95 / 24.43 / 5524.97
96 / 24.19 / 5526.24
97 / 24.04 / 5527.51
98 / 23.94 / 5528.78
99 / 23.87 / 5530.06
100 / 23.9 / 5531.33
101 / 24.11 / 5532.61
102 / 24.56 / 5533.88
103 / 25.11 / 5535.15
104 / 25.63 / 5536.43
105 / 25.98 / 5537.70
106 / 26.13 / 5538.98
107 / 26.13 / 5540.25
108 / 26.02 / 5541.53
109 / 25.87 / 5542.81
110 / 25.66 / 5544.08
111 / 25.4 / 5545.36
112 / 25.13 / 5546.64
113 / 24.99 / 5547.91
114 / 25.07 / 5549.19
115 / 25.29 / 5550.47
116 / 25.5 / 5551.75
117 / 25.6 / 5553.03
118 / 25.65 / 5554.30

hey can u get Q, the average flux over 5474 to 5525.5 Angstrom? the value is 24.8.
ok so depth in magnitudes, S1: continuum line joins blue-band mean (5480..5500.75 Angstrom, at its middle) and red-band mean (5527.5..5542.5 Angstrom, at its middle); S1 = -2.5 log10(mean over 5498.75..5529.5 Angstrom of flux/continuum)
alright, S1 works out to 0.02 mag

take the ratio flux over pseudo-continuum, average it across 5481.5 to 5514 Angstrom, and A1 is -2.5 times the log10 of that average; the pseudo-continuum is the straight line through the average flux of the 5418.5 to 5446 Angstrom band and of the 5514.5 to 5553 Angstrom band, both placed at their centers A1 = 0.03 mag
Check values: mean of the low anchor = 25.9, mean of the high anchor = 25.1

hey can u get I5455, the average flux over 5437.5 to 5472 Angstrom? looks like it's 26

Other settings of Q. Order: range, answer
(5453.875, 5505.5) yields 25.4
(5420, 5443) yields 25.8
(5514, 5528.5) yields 24.9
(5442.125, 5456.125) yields 25.4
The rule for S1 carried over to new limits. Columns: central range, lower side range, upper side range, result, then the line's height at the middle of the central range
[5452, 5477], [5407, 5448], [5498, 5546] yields 0.01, 25.7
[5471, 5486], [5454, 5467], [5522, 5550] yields 0.03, 25.7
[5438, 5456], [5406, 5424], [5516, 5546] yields 0.01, 26.2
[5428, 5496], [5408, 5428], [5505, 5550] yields 0.00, 25.6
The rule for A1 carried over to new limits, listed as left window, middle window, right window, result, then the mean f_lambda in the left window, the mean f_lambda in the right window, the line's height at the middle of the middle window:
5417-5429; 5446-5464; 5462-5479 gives 0.00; 25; 25.5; 25.3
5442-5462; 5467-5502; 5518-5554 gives 0.01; 25.6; 25.1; 25.4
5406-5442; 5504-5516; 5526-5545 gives 0.07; 26.3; 25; 25.3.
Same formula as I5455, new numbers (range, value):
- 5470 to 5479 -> 24.9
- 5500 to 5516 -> 24.2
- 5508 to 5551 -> 24.7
